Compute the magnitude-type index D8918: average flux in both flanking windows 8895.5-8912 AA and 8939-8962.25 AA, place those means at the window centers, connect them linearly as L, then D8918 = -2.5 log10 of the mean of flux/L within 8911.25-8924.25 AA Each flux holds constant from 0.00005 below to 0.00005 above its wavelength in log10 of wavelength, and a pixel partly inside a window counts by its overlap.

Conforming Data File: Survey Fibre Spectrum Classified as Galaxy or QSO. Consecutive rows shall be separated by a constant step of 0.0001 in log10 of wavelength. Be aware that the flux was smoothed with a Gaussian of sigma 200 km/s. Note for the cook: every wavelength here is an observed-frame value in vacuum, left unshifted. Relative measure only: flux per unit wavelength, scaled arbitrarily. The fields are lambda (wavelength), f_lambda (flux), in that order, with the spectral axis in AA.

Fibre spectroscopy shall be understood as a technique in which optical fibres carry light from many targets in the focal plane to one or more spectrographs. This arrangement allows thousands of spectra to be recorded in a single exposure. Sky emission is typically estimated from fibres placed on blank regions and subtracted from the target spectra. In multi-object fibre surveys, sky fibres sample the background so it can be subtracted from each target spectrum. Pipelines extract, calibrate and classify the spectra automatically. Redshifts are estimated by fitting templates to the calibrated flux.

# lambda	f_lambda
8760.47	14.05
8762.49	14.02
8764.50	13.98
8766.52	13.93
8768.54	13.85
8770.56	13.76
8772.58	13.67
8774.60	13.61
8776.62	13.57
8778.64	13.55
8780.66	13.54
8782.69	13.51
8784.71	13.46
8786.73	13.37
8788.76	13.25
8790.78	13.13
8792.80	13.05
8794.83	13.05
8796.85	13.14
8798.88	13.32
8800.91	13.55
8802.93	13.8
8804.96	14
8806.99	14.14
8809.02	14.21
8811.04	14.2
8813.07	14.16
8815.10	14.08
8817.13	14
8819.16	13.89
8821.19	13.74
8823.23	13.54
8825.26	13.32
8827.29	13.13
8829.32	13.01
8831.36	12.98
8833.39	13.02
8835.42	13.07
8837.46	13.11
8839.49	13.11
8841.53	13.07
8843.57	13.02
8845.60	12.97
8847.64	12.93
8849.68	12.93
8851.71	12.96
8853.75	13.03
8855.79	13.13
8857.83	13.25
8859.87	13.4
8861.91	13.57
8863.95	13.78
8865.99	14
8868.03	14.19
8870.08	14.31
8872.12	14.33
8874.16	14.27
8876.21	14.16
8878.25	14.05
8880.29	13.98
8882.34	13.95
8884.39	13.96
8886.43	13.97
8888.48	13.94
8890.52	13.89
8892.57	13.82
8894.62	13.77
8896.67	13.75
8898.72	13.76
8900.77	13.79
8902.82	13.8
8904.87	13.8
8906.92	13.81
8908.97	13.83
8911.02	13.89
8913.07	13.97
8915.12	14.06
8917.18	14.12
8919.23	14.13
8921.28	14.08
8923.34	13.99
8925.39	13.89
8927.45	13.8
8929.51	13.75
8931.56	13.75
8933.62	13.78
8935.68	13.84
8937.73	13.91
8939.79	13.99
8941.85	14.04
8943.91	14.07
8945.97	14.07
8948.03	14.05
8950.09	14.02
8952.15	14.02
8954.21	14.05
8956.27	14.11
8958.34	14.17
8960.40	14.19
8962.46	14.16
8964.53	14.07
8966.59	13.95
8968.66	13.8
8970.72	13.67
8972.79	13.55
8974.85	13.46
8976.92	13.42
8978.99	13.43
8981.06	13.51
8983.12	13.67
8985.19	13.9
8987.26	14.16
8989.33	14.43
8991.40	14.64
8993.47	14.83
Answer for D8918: -0.013 mag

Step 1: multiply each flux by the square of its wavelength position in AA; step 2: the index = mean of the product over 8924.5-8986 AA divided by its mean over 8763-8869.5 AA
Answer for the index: 1.1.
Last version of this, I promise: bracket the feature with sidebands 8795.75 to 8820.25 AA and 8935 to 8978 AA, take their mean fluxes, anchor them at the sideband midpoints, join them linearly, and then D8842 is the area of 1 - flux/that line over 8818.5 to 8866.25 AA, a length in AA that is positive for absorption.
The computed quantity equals 2.3 AA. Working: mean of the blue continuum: 13.9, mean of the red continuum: 13.9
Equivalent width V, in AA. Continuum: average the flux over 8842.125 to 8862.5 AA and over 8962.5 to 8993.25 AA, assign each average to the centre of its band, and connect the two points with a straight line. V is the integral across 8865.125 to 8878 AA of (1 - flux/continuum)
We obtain -1.0 AA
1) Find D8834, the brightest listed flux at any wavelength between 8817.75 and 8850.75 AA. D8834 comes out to 13.89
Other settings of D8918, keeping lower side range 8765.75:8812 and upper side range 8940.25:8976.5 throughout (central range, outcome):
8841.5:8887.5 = 0.01 mag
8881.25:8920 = 0.00 mag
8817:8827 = 0.00 mag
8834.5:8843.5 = 0.05 mag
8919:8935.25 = 0.00 mag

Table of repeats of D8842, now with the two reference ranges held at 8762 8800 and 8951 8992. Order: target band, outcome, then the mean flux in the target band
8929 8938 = 0.0 AA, 13.8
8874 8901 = -0.4 AA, 13.9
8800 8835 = -0.3 AA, 13.7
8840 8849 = 0.4 AA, 13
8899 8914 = -0.1 AA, 13.8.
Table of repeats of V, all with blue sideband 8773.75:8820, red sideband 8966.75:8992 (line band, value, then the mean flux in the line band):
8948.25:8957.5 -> -0.2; 14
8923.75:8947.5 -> -0.3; 13.9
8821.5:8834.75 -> 0.5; 13.2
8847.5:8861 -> 0.6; 13.1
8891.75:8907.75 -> -0.1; 13.8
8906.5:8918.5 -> -0.2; 14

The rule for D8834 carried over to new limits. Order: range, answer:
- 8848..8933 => 14.33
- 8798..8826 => 14.21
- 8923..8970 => 14.19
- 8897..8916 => 14.06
